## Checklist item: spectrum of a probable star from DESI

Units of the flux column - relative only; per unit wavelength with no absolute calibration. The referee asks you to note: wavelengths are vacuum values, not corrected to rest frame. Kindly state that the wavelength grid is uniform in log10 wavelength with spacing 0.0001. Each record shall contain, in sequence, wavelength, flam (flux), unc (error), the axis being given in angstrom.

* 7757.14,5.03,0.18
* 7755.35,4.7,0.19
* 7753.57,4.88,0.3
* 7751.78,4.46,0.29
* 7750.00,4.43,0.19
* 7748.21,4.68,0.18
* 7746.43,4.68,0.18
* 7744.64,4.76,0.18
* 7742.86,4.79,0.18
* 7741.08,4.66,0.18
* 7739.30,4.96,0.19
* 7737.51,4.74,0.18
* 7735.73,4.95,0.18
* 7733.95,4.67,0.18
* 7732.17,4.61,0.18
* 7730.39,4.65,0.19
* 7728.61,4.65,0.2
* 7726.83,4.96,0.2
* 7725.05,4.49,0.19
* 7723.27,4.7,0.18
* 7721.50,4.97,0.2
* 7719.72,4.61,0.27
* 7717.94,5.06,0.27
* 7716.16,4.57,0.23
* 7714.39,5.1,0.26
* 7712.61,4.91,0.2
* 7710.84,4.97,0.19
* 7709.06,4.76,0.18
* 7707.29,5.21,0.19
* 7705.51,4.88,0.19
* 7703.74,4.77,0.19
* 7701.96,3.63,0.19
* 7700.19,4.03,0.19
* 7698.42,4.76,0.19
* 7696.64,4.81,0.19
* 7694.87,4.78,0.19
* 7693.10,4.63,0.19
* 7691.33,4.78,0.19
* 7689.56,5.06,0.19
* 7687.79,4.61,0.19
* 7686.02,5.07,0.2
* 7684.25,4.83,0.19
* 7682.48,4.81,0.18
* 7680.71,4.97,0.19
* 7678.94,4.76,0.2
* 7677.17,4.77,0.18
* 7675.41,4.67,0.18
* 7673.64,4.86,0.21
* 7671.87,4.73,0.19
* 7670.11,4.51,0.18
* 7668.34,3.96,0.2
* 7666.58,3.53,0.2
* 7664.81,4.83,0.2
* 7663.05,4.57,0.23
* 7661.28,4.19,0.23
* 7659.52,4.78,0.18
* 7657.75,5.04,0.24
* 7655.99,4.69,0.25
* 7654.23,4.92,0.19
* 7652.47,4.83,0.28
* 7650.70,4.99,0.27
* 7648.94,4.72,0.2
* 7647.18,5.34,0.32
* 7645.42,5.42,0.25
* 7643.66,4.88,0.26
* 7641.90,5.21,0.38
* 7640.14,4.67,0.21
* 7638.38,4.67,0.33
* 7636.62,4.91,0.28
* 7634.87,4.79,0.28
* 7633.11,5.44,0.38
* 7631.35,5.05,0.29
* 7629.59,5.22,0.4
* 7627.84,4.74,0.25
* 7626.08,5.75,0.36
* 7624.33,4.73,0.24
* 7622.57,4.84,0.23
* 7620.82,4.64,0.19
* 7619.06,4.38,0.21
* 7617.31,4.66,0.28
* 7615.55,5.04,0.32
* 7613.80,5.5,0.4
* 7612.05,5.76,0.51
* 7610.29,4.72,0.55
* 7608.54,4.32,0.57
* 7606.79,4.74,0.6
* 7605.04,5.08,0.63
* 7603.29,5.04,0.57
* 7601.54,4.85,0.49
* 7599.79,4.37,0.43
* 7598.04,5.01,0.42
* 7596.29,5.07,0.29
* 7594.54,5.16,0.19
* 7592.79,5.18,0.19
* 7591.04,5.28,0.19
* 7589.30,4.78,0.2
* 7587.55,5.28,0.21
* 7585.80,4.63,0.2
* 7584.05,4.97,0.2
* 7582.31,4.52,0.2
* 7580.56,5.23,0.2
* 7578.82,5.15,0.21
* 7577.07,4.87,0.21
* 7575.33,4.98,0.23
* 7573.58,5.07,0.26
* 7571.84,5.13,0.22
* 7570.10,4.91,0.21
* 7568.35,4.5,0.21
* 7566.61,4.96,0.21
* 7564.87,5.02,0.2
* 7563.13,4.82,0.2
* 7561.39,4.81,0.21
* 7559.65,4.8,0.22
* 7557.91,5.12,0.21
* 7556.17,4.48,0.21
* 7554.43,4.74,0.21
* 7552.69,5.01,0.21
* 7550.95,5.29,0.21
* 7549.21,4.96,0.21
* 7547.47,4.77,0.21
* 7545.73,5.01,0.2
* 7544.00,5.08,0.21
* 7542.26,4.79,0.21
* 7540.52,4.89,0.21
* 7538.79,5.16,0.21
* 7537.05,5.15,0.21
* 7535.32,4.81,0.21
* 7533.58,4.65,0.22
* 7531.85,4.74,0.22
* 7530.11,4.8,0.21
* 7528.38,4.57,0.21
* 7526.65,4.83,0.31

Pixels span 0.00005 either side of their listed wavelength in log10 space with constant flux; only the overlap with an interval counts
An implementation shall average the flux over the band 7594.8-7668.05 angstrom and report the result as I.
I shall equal 4.87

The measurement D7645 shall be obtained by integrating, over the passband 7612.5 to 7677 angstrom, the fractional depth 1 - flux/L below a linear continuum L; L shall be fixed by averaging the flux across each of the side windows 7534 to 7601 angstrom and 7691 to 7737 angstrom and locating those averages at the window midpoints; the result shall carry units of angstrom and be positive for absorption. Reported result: 0.0 angstrom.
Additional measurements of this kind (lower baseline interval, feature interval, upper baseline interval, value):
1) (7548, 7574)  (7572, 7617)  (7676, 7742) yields -1.0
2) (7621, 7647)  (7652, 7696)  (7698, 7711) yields 0.9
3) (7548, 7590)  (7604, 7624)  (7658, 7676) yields -0.7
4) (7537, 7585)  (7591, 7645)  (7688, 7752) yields -1.1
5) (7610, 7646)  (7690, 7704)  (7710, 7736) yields 0.9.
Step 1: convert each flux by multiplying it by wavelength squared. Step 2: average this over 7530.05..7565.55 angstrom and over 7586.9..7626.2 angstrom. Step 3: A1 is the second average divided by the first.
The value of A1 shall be 1.03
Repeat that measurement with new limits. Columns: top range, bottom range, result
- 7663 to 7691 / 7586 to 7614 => 0.95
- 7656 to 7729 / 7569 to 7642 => 0.97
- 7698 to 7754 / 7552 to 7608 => 1.00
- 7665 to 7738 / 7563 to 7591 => 0.98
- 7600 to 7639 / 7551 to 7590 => 1.02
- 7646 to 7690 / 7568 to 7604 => 0.97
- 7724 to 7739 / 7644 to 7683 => 1.02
